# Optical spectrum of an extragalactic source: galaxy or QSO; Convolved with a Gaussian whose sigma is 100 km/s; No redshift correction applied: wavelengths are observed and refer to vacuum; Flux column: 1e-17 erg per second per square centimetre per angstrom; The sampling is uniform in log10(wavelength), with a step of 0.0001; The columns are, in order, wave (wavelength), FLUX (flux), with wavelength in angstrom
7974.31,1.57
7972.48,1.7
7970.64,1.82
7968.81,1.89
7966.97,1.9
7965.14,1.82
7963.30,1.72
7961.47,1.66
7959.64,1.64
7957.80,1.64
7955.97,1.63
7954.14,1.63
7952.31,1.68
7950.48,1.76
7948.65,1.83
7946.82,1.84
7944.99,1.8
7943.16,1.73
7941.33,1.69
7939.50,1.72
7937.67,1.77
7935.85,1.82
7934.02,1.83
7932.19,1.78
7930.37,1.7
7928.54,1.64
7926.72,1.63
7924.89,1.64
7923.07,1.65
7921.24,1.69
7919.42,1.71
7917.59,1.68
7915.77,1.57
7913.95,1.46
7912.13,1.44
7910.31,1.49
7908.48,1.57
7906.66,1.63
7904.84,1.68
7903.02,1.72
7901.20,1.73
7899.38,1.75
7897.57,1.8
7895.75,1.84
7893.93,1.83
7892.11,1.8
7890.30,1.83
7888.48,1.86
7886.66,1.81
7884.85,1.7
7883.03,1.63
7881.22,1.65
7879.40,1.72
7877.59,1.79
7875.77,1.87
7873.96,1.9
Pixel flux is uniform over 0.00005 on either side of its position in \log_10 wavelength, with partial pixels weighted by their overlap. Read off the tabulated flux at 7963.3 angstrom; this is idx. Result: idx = 1.72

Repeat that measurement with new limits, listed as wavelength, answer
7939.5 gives 1.72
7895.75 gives 1.84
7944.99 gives 1.8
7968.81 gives 1.89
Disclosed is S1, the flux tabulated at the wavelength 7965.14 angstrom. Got 1.82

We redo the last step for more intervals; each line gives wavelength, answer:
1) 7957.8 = 1.64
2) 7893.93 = 1.83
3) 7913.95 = 1.46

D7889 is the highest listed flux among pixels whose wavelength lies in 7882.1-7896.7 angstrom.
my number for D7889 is 1.86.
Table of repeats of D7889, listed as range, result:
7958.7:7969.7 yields 1.9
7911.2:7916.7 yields 1.57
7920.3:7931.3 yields 1.7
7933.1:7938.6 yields 1.83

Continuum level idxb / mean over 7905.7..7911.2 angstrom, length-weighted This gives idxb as 1.56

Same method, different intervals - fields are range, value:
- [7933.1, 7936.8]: 1.82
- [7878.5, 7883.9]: 1.67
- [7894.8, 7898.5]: 1.82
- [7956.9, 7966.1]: 1.7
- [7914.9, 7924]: 1.66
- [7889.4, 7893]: 1.82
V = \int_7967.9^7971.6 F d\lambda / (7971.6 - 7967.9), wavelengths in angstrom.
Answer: 1.85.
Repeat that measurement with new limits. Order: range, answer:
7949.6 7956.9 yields 1.68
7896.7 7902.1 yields 1.76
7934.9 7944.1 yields 1.75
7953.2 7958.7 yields 1.64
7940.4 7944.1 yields 1.71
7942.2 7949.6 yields 1.8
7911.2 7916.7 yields 1.49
